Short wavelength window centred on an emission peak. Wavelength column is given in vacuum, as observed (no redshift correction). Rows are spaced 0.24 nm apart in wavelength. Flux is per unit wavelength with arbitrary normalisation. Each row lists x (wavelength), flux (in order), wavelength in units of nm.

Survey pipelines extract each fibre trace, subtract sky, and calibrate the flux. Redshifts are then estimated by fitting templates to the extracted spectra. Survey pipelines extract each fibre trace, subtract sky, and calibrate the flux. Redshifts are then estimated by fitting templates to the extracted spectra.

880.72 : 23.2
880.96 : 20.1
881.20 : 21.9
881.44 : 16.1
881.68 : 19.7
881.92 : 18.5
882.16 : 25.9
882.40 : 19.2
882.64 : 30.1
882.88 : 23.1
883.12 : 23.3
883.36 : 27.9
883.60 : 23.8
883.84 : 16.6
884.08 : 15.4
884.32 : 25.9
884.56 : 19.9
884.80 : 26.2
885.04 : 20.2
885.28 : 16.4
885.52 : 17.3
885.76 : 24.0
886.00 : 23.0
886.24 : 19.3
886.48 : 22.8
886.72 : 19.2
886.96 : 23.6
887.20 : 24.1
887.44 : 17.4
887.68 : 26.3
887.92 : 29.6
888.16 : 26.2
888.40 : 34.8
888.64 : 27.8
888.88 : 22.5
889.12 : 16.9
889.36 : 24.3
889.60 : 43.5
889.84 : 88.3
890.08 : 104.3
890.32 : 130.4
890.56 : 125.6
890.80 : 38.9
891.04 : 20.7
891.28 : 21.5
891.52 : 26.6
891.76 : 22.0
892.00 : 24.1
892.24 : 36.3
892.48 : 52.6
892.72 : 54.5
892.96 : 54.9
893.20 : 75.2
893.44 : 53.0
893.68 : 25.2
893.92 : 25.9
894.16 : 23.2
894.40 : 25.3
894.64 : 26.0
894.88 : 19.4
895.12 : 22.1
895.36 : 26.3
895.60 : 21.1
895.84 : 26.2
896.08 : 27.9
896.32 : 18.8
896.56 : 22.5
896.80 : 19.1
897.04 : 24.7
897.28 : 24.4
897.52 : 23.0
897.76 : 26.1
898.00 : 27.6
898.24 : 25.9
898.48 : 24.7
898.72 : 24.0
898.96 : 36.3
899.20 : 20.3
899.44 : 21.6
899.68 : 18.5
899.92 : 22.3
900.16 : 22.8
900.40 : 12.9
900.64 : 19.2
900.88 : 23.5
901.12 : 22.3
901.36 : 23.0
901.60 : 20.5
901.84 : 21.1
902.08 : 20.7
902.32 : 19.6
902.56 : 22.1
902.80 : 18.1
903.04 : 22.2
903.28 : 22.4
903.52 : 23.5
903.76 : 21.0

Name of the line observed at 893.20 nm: [N II] 6583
